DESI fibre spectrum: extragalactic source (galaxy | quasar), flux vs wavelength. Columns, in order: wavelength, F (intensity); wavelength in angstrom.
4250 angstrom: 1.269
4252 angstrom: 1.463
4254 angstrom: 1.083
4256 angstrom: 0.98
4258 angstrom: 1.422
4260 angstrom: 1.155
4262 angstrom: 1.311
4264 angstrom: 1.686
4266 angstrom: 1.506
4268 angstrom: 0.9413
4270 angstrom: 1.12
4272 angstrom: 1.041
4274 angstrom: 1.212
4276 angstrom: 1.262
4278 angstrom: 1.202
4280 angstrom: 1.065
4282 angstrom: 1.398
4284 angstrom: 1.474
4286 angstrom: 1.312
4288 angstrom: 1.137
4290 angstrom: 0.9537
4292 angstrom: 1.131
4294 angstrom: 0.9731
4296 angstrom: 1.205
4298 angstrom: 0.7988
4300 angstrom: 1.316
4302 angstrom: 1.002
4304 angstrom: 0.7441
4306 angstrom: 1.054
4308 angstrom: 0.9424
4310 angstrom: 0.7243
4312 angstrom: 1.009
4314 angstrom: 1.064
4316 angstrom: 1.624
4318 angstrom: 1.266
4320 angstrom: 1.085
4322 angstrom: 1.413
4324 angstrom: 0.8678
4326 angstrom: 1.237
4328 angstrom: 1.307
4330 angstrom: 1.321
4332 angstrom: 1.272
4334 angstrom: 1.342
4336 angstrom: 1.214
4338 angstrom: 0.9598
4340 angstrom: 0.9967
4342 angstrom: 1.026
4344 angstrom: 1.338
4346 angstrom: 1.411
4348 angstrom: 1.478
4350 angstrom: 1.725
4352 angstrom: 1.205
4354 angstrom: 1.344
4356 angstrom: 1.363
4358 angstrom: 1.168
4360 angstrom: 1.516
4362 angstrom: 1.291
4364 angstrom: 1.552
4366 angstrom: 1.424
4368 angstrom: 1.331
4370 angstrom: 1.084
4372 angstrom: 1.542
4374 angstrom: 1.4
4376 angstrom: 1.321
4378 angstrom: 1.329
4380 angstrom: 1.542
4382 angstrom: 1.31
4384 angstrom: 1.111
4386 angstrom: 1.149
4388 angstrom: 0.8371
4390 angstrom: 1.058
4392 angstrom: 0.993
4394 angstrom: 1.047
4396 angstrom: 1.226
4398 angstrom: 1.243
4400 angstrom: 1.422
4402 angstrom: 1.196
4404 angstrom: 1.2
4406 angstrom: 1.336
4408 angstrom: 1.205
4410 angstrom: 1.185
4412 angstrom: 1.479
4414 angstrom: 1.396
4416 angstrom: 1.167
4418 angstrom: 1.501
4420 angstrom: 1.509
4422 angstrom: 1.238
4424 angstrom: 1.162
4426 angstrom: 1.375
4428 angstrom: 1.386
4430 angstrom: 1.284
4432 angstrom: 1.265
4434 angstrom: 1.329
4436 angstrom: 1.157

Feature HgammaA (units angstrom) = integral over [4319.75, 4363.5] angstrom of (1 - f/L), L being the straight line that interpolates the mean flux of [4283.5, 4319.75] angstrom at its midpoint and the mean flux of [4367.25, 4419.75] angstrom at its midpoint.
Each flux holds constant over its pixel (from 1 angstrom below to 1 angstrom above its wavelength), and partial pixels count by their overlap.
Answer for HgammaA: -4.1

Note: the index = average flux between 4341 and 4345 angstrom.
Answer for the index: 1.18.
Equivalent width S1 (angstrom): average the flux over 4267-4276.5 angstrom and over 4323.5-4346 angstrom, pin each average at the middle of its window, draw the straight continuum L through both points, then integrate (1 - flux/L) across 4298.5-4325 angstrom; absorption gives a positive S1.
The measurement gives 1.8 angstrom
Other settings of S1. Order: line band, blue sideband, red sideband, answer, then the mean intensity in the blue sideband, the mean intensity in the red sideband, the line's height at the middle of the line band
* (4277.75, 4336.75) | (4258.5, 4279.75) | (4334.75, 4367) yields 5.9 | 1.24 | 1.31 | 1.28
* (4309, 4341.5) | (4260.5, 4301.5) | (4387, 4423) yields 1.2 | 1.2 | 1.24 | 1.21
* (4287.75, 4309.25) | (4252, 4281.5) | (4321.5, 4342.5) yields 3.3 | 1.22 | 1.18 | 1.2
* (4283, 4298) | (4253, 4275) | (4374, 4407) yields 0.9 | 1.22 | 1.21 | 1.22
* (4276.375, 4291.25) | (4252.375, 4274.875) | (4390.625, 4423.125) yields 0.2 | 1.23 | 1.27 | 1.24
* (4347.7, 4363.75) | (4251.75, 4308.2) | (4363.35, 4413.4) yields -2.1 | 1.17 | 1.26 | 1.23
